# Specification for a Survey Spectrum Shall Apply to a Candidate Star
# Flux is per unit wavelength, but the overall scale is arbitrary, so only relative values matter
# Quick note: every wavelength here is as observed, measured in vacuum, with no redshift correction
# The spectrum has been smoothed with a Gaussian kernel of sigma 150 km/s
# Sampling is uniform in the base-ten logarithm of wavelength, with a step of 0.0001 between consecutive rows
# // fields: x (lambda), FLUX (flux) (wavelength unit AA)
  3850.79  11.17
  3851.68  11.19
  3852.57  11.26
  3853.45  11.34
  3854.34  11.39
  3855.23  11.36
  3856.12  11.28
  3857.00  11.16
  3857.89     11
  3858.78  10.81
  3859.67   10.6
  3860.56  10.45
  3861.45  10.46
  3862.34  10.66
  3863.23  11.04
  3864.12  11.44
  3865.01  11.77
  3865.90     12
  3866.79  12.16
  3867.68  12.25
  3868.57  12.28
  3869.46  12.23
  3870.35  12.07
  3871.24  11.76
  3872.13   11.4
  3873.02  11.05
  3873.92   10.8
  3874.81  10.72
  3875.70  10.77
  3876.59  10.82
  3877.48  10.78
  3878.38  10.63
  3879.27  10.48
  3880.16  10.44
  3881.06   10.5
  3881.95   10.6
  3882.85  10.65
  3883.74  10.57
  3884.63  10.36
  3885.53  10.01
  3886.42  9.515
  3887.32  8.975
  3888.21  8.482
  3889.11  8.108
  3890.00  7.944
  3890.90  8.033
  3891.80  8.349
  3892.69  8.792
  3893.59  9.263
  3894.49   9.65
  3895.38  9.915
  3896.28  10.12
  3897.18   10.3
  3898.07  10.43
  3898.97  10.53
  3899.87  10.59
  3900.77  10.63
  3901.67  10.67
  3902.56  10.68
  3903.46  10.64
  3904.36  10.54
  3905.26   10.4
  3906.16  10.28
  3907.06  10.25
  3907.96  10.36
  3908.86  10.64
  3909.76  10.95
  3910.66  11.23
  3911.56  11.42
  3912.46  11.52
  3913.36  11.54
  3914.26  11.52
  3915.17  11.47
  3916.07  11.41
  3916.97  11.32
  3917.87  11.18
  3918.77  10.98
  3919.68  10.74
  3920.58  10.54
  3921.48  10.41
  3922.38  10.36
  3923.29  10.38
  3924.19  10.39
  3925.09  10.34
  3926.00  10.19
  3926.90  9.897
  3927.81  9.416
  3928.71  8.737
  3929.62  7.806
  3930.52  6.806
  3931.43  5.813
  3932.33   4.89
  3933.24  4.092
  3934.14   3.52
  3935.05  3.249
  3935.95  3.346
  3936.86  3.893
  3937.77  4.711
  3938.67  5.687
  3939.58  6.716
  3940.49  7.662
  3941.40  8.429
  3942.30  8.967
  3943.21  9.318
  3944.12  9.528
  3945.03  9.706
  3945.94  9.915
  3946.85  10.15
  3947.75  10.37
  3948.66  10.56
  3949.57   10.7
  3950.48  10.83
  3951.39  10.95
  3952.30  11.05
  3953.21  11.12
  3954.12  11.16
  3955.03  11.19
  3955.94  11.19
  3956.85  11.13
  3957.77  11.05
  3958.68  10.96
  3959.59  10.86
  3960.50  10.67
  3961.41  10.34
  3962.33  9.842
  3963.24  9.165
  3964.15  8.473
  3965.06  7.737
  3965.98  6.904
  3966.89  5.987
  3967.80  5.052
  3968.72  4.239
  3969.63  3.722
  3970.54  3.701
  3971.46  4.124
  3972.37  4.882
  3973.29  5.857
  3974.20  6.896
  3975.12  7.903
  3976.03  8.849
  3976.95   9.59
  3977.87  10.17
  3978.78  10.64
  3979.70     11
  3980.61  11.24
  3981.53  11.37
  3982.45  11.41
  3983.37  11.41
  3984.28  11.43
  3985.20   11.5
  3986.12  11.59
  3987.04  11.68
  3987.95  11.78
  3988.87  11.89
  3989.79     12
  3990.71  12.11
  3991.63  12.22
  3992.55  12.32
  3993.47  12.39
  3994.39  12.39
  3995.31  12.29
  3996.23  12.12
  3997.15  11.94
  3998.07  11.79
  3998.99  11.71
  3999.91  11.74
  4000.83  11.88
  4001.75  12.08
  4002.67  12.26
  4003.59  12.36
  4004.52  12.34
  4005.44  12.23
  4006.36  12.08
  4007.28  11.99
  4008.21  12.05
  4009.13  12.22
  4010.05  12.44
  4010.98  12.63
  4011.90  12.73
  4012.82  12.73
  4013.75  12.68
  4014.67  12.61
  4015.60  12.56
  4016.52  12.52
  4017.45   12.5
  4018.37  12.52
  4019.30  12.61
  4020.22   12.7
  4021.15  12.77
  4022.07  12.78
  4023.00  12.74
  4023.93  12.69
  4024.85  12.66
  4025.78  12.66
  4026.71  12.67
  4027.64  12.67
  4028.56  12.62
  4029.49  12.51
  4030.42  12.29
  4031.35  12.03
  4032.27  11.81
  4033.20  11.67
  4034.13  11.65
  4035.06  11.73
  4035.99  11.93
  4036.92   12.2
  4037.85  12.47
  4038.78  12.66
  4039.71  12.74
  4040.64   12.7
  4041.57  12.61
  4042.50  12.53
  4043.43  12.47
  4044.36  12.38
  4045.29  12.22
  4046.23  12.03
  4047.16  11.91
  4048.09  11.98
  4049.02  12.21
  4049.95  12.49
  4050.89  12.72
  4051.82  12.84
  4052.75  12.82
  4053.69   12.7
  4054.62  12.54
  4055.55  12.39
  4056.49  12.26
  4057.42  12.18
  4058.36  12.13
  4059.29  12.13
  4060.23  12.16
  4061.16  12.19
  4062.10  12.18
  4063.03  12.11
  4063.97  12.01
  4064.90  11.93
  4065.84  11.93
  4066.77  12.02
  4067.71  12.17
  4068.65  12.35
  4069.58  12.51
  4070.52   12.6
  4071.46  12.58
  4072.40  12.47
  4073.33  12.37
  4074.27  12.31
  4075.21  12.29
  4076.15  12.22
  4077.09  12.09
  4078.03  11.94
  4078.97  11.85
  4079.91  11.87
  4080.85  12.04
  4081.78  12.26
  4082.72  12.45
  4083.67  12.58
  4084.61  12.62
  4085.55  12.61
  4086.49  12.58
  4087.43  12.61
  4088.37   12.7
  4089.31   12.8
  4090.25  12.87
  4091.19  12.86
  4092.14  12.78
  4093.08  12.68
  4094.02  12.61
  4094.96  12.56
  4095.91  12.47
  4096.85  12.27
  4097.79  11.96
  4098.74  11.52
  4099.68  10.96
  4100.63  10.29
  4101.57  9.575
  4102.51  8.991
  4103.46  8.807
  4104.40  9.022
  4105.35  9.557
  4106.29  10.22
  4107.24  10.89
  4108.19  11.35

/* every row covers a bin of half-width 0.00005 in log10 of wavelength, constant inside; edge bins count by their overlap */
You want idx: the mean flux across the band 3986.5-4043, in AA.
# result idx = 12.3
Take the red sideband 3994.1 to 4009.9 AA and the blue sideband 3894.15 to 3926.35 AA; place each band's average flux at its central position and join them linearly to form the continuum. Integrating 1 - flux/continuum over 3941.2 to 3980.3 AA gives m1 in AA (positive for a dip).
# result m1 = 8.5 AA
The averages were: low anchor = 10.7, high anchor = 12.1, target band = 8.96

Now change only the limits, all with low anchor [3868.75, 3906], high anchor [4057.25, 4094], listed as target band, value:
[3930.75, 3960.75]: 6.5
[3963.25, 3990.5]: 6.0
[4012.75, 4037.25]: -1.4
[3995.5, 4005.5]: -0.5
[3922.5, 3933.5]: 2.4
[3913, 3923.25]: -0.4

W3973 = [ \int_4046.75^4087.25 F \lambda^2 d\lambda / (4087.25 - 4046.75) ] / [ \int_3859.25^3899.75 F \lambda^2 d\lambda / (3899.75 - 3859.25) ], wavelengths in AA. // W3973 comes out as 1.29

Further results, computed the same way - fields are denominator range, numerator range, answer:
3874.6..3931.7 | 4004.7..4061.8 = 1.31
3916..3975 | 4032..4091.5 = 1.54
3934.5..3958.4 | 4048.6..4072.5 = 1.46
